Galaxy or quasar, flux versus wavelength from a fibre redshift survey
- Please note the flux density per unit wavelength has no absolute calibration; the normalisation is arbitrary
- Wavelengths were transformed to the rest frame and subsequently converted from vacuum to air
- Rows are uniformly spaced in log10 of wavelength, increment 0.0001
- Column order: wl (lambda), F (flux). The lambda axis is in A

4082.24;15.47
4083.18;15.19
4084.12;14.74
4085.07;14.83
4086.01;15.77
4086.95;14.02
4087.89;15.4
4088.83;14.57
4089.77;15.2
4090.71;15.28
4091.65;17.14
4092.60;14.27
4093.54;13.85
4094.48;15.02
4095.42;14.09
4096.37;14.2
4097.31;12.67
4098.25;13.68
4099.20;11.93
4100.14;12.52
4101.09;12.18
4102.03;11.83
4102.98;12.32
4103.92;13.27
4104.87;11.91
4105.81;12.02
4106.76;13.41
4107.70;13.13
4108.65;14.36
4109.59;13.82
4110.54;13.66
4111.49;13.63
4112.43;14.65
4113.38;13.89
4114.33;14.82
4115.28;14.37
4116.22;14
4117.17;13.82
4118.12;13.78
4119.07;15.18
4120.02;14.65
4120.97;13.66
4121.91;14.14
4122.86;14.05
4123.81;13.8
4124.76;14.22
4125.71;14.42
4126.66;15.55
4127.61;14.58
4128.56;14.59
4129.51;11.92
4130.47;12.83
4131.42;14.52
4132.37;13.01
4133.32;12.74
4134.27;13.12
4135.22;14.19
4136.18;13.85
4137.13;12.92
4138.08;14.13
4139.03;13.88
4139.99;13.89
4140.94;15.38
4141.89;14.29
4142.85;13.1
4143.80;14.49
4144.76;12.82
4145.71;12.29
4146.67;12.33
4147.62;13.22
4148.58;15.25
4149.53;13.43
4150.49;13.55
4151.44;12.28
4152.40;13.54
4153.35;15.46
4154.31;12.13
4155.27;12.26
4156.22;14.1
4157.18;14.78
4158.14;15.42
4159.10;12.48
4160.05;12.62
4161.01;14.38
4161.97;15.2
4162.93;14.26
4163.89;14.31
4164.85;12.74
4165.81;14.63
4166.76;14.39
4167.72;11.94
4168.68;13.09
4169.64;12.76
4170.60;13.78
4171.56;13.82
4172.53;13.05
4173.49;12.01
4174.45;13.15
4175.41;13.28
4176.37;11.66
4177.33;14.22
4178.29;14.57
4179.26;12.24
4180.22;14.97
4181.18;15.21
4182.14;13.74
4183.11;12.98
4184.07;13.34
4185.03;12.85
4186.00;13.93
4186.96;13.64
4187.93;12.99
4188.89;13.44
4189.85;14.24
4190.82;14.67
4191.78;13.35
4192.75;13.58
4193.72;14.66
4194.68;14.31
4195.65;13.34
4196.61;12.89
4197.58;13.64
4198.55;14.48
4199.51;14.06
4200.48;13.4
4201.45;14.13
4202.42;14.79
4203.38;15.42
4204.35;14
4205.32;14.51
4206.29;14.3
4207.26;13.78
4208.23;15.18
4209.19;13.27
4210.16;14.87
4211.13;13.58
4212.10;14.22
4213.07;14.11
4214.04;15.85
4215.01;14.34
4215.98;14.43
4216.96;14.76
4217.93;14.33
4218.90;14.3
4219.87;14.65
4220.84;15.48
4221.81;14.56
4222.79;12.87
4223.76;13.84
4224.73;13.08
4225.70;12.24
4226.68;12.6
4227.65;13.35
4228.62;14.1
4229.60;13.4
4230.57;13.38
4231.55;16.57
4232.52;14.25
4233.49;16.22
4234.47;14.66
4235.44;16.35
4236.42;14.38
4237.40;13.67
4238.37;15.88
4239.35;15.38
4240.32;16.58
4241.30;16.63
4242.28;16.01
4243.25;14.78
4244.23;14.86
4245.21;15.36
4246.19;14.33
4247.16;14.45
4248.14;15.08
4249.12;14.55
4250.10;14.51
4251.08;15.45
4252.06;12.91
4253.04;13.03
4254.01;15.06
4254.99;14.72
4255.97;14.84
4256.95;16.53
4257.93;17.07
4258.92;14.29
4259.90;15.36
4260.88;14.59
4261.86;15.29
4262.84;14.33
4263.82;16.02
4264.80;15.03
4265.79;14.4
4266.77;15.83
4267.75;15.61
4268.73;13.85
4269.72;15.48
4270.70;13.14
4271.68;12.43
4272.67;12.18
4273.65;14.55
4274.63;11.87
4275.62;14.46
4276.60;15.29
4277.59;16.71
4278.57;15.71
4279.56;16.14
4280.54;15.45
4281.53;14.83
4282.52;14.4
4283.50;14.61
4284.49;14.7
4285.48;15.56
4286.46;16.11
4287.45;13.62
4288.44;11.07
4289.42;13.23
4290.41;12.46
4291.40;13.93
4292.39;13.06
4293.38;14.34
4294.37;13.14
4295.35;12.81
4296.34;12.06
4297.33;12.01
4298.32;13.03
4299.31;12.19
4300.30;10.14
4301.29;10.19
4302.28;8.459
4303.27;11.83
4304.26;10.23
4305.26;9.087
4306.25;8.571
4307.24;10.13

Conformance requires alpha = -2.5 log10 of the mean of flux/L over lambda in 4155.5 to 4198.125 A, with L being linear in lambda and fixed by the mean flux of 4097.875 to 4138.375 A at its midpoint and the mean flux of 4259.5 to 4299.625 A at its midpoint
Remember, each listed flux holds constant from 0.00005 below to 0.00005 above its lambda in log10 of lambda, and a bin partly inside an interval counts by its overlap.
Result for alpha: 0.013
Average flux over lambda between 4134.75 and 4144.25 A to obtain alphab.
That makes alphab 14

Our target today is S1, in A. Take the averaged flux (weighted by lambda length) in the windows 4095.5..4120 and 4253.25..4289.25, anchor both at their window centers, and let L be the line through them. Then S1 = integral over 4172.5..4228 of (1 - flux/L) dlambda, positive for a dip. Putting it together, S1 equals 1.1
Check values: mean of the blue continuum 13.4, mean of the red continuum 14.7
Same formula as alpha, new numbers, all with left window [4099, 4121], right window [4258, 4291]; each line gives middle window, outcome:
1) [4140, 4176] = 0.02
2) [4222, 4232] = 0.05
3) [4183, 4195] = 0.02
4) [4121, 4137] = -0.02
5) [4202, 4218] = -0.03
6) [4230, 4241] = -0.07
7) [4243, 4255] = -0.01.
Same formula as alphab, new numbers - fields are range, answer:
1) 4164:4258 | 14.2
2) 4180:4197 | 13.8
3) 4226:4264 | 14.9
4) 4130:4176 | 13.6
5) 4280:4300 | 13.6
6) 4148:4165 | 13.8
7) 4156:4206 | 13.8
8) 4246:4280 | 14.7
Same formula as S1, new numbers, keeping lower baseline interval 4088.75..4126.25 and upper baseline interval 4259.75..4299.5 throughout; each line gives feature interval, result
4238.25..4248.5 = -0.93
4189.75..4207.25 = -0.09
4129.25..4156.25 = 0.81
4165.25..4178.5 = 0.64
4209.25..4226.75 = -0.10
